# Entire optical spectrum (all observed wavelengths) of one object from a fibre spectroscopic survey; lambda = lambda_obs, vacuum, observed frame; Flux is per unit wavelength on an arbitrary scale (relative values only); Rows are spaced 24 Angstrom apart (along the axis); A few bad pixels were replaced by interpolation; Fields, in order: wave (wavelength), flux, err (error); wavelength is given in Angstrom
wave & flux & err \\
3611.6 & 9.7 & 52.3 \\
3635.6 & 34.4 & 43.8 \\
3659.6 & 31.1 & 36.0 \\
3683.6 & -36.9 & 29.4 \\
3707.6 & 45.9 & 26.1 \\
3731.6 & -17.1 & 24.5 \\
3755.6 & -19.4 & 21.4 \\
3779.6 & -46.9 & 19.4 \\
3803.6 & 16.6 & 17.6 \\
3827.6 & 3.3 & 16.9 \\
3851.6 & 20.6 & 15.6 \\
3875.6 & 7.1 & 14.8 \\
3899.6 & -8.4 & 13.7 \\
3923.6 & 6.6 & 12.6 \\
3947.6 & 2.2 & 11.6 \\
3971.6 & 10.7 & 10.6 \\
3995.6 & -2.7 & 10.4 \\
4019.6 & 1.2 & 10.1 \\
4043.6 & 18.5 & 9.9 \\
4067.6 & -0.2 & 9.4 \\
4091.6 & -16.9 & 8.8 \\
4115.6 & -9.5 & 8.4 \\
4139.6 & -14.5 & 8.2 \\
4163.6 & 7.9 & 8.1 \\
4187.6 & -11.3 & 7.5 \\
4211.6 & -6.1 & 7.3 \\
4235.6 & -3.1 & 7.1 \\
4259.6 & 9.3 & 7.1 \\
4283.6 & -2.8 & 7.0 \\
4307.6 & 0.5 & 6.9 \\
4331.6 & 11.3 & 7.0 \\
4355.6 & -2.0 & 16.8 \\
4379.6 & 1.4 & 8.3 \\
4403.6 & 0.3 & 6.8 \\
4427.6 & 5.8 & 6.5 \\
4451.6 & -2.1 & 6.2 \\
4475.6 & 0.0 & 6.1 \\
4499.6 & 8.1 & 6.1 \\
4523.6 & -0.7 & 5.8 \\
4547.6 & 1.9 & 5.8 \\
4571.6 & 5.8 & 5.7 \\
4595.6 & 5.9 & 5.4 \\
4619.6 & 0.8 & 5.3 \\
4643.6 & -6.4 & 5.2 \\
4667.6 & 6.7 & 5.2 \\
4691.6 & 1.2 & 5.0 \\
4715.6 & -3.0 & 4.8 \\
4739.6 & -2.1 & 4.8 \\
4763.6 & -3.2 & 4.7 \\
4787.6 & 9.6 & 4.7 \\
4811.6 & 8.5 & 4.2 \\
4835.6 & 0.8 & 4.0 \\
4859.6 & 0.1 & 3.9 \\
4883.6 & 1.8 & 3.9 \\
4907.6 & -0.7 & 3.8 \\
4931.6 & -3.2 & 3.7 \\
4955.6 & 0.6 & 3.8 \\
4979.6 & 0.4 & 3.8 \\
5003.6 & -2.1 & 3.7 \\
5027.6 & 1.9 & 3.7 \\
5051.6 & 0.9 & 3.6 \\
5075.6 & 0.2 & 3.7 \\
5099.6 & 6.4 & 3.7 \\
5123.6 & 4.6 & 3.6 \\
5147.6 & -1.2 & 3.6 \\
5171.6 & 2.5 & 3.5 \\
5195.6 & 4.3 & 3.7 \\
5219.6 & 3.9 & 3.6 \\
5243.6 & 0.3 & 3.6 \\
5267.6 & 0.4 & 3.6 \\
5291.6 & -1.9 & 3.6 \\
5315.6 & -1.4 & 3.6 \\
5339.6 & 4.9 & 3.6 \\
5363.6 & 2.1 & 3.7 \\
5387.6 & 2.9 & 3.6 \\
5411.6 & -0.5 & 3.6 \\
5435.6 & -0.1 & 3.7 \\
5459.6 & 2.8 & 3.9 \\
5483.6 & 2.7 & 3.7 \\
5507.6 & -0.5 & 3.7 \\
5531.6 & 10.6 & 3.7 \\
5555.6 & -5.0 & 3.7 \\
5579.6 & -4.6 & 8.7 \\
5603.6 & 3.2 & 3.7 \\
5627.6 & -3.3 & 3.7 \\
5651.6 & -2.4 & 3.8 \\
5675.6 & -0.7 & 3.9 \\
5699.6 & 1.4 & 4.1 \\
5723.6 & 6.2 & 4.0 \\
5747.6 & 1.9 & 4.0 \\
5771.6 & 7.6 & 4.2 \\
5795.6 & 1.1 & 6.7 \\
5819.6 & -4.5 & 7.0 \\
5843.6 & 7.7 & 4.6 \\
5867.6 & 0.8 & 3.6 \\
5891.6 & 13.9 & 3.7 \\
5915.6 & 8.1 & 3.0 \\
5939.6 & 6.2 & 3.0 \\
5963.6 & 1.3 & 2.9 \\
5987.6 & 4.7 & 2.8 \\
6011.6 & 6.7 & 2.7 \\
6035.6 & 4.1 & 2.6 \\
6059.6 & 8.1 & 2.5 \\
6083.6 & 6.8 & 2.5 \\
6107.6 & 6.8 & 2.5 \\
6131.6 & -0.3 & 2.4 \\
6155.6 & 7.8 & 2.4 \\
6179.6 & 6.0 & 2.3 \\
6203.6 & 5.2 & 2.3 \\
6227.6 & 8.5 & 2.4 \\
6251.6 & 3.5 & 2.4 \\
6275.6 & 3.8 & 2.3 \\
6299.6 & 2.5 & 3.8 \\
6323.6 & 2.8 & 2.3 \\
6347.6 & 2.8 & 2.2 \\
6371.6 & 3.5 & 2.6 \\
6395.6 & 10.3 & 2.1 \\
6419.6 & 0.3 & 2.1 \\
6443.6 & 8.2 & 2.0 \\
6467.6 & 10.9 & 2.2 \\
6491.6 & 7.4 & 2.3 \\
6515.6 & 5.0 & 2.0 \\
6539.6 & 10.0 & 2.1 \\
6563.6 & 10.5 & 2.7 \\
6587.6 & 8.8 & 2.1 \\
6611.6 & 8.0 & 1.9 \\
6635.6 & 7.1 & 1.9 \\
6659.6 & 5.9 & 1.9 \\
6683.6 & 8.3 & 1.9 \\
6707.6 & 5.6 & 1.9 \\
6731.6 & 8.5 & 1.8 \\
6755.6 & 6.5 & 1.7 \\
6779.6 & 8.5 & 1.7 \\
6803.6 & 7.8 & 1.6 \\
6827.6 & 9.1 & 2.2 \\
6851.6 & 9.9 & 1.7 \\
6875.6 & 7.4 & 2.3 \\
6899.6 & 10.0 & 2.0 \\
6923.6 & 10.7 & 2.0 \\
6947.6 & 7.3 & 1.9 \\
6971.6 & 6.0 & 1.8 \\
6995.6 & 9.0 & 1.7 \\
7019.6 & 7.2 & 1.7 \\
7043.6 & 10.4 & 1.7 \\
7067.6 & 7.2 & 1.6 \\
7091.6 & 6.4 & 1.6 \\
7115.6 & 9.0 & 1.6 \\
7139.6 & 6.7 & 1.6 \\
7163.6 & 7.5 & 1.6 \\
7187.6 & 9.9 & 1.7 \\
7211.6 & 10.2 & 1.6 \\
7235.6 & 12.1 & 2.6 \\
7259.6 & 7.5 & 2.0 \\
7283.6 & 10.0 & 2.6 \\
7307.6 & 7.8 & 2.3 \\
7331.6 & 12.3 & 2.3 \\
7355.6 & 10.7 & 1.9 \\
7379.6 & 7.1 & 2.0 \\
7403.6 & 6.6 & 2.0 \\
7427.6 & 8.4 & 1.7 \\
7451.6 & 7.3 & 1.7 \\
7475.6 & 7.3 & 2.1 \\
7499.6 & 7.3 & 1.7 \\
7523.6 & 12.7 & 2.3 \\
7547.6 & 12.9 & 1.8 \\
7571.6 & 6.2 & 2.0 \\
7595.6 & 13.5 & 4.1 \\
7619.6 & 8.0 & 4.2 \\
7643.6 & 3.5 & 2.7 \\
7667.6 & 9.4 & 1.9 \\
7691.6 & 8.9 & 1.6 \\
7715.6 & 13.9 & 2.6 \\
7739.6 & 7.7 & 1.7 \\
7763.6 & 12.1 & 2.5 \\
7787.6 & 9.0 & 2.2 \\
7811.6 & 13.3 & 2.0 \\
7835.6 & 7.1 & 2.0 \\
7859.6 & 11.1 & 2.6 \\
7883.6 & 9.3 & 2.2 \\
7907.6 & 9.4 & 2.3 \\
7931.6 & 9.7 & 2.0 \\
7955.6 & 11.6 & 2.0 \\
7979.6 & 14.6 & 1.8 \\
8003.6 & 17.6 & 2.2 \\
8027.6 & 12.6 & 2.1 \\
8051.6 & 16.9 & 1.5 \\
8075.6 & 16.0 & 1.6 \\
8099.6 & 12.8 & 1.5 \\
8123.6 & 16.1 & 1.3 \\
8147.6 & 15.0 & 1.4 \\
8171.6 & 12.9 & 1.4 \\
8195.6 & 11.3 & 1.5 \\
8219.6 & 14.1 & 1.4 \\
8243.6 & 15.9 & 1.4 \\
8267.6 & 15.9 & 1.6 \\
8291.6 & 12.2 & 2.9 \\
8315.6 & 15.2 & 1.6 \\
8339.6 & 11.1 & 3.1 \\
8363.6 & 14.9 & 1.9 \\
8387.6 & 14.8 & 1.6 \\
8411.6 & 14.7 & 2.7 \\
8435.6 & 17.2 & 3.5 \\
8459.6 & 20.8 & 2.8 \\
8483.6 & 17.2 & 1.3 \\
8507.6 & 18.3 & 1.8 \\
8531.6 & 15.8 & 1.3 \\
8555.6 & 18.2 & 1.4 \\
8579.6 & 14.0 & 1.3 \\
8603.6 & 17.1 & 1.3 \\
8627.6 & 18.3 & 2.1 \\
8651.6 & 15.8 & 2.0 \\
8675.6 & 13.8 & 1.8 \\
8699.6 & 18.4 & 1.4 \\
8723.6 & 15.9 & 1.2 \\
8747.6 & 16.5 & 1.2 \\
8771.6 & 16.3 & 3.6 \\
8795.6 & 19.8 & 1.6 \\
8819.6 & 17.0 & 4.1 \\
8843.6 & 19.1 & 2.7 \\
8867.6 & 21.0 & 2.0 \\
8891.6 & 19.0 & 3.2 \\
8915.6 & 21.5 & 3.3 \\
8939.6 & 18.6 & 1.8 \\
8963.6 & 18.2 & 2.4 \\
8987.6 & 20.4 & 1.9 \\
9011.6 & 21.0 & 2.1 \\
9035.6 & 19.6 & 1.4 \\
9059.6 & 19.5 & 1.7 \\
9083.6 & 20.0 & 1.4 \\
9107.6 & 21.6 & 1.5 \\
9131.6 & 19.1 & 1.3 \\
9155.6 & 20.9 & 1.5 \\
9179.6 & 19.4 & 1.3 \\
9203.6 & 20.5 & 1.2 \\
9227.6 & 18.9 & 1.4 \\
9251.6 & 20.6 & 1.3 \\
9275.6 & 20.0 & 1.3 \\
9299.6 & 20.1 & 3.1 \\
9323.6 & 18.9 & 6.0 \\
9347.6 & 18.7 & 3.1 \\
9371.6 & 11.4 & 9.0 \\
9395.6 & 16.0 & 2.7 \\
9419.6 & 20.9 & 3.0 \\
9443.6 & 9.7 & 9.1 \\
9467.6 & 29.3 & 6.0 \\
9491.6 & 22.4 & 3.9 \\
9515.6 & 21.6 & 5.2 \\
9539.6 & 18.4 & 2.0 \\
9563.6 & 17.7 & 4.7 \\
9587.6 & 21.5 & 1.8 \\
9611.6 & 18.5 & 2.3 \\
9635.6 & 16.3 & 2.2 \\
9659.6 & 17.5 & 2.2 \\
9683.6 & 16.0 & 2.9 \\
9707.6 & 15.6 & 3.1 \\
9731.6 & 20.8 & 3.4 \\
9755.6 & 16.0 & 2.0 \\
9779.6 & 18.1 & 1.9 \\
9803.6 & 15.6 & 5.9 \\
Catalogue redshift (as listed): 0.99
